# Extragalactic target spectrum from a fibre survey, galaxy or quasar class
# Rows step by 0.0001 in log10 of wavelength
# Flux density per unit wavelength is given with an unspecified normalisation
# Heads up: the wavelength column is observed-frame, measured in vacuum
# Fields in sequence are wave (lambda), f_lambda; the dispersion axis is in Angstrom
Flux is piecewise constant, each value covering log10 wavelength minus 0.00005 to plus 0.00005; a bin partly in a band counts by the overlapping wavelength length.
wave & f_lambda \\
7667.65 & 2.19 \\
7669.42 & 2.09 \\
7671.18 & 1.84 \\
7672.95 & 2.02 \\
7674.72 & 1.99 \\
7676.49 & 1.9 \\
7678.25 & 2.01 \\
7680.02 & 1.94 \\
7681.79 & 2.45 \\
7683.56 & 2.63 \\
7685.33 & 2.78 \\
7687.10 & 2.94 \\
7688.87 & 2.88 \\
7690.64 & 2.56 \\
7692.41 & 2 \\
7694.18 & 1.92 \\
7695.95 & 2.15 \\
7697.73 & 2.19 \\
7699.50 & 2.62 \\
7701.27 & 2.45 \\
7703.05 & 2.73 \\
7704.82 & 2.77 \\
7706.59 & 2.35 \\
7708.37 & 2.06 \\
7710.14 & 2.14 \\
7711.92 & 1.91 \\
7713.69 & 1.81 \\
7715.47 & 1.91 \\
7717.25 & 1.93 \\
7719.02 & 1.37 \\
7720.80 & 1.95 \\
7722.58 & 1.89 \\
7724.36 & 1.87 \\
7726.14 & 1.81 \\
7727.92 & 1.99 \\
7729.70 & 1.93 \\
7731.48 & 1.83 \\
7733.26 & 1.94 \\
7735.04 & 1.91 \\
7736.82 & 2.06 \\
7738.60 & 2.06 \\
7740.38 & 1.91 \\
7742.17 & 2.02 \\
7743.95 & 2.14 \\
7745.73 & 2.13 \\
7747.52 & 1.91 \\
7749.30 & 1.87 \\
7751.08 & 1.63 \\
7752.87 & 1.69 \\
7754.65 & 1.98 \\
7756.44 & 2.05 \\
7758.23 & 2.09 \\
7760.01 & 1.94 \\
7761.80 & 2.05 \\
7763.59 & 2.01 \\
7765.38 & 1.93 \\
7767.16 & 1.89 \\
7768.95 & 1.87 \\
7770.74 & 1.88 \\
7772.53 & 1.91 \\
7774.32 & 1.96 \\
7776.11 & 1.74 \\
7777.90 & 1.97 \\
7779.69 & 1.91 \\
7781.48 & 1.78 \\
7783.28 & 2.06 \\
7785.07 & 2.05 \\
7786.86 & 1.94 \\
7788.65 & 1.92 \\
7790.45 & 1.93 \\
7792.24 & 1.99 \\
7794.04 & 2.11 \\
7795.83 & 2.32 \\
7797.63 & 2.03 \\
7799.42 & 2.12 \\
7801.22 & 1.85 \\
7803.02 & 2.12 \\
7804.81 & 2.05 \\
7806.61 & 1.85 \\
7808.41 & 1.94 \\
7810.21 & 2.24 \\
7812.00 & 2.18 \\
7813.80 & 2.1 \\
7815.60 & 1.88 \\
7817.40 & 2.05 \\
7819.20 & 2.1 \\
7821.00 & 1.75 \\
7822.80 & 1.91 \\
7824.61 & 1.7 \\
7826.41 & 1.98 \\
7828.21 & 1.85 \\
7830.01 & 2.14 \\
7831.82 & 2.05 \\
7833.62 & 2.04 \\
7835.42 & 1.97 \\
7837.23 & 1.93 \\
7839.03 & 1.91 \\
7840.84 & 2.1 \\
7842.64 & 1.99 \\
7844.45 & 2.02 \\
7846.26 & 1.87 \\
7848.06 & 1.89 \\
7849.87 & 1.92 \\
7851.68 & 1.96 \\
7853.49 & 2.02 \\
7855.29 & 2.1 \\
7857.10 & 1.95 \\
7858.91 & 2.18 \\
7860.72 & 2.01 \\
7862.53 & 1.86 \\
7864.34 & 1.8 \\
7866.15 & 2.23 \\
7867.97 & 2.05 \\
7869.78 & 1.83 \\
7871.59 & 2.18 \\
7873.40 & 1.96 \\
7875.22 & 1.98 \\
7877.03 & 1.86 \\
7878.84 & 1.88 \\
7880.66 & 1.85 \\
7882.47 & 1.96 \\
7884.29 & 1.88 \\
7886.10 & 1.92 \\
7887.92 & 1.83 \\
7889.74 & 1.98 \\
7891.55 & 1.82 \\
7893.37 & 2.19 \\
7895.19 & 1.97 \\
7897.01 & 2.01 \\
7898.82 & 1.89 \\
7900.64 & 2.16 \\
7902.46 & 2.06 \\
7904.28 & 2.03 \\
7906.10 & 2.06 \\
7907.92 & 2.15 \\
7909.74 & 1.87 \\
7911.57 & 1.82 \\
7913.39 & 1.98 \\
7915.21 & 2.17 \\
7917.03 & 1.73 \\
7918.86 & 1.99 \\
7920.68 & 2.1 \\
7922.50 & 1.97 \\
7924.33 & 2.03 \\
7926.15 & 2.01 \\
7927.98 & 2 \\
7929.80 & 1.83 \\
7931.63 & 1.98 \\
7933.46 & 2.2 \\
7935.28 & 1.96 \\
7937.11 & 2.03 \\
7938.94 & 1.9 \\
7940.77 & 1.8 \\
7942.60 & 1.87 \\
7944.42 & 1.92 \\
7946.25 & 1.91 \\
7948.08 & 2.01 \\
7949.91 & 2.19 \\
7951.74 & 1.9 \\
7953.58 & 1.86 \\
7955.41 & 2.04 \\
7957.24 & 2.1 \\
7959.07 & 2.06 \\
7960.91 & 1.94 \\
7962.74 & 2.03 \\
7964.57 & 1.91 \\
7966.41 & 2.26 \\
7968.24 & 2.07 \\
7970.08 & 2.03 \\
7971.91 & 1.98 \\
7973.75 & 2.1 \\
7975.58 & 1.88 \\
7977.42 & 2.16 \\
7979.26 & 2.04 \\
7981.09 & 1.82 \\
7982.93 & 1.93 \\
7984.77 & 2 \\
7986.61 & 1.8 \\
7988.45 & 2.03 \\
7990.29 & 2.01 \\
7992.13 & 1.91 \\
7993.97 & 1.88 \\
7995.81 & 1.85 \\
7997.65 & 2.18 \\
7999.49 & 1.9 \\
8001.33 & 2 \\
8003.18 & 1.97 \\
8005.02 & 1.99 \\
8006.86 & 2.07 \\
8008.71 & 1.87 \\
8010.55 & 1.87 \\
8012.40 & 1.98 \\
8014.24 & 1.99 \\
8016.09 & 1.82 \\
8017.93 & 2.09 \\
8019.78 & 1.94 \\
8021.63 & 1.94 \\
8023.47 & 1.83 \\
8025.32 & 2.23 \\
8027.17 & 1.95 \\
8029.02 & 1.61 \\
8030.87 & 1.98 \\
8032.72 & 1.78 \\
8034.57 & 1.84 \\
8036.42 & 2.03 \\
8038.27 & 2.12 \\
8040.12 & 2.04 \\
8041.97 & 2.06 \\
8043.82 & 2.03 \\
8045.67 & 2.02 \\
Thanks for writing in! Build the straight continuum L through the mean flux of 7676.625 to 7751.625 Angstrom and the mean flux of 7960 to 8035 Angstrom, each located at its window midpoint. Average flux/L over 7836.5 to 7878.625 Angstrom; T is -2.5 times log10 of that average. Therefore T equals 0.034 mag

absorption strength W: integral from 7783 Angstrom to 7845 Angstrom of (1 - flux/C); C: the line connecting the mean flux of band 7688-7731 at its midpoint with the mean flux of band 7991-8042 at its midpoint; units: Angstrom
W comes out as 1.95 Angstrom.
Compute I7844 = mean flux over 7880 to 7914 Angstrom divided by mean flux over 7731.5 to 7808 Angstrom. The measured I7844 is 1.00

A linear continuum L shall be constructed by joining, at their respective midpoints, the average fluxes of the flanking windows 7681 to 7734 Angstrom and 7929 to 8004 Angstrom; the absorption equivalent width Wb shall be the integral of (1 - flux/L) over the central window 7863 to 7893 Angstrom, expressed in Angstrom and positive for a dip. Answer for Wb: 1.6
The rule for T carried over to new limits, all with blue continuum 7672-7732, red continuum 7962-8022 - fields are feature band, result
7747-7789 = 0.11 mag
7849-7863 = 0.03 mag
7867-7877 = 0.04 mag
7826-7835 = 0.04 mag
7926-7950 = 0.03 mag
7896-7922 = 0.02 mag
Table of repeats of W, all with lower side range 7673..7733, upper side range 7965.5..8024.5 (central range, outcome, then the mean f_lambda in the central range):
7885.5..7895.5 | 0.4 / 1.95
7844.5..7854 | 0.6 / 1.94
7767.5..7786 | 1.8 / 1.91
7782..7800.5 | 0.6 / 2.04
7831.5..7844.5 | 0.5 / 2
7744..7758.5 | 1.4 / 1.92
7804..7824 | 0.9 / 2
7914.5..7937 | 0.3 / 2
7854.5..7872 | 0.4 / 2.01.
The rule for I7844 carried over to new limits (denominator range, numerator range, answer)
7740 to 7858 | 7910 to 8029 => 1.00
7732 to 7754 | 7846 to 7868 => 1.03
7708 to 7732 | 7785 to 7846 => 1.06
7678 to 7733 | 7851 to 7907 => 0.91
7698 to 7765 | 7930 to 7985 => 0.99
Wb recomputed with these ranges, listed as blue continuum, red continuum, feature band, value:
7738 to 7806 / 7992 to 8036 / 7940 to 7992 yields -1.2 Angstrom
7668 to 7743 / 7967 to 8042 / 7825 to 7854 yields 1.2 Angstrom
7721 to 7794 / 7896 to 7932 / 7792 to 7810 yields -0.9 Angstrom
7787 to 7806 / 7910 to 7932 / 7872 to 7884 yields 0.4 Angstrom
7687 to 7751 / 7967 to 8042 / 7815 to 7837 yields 1.0 Angstrom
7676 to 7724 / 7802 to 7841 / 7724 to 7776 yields 4.7 Angstrom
